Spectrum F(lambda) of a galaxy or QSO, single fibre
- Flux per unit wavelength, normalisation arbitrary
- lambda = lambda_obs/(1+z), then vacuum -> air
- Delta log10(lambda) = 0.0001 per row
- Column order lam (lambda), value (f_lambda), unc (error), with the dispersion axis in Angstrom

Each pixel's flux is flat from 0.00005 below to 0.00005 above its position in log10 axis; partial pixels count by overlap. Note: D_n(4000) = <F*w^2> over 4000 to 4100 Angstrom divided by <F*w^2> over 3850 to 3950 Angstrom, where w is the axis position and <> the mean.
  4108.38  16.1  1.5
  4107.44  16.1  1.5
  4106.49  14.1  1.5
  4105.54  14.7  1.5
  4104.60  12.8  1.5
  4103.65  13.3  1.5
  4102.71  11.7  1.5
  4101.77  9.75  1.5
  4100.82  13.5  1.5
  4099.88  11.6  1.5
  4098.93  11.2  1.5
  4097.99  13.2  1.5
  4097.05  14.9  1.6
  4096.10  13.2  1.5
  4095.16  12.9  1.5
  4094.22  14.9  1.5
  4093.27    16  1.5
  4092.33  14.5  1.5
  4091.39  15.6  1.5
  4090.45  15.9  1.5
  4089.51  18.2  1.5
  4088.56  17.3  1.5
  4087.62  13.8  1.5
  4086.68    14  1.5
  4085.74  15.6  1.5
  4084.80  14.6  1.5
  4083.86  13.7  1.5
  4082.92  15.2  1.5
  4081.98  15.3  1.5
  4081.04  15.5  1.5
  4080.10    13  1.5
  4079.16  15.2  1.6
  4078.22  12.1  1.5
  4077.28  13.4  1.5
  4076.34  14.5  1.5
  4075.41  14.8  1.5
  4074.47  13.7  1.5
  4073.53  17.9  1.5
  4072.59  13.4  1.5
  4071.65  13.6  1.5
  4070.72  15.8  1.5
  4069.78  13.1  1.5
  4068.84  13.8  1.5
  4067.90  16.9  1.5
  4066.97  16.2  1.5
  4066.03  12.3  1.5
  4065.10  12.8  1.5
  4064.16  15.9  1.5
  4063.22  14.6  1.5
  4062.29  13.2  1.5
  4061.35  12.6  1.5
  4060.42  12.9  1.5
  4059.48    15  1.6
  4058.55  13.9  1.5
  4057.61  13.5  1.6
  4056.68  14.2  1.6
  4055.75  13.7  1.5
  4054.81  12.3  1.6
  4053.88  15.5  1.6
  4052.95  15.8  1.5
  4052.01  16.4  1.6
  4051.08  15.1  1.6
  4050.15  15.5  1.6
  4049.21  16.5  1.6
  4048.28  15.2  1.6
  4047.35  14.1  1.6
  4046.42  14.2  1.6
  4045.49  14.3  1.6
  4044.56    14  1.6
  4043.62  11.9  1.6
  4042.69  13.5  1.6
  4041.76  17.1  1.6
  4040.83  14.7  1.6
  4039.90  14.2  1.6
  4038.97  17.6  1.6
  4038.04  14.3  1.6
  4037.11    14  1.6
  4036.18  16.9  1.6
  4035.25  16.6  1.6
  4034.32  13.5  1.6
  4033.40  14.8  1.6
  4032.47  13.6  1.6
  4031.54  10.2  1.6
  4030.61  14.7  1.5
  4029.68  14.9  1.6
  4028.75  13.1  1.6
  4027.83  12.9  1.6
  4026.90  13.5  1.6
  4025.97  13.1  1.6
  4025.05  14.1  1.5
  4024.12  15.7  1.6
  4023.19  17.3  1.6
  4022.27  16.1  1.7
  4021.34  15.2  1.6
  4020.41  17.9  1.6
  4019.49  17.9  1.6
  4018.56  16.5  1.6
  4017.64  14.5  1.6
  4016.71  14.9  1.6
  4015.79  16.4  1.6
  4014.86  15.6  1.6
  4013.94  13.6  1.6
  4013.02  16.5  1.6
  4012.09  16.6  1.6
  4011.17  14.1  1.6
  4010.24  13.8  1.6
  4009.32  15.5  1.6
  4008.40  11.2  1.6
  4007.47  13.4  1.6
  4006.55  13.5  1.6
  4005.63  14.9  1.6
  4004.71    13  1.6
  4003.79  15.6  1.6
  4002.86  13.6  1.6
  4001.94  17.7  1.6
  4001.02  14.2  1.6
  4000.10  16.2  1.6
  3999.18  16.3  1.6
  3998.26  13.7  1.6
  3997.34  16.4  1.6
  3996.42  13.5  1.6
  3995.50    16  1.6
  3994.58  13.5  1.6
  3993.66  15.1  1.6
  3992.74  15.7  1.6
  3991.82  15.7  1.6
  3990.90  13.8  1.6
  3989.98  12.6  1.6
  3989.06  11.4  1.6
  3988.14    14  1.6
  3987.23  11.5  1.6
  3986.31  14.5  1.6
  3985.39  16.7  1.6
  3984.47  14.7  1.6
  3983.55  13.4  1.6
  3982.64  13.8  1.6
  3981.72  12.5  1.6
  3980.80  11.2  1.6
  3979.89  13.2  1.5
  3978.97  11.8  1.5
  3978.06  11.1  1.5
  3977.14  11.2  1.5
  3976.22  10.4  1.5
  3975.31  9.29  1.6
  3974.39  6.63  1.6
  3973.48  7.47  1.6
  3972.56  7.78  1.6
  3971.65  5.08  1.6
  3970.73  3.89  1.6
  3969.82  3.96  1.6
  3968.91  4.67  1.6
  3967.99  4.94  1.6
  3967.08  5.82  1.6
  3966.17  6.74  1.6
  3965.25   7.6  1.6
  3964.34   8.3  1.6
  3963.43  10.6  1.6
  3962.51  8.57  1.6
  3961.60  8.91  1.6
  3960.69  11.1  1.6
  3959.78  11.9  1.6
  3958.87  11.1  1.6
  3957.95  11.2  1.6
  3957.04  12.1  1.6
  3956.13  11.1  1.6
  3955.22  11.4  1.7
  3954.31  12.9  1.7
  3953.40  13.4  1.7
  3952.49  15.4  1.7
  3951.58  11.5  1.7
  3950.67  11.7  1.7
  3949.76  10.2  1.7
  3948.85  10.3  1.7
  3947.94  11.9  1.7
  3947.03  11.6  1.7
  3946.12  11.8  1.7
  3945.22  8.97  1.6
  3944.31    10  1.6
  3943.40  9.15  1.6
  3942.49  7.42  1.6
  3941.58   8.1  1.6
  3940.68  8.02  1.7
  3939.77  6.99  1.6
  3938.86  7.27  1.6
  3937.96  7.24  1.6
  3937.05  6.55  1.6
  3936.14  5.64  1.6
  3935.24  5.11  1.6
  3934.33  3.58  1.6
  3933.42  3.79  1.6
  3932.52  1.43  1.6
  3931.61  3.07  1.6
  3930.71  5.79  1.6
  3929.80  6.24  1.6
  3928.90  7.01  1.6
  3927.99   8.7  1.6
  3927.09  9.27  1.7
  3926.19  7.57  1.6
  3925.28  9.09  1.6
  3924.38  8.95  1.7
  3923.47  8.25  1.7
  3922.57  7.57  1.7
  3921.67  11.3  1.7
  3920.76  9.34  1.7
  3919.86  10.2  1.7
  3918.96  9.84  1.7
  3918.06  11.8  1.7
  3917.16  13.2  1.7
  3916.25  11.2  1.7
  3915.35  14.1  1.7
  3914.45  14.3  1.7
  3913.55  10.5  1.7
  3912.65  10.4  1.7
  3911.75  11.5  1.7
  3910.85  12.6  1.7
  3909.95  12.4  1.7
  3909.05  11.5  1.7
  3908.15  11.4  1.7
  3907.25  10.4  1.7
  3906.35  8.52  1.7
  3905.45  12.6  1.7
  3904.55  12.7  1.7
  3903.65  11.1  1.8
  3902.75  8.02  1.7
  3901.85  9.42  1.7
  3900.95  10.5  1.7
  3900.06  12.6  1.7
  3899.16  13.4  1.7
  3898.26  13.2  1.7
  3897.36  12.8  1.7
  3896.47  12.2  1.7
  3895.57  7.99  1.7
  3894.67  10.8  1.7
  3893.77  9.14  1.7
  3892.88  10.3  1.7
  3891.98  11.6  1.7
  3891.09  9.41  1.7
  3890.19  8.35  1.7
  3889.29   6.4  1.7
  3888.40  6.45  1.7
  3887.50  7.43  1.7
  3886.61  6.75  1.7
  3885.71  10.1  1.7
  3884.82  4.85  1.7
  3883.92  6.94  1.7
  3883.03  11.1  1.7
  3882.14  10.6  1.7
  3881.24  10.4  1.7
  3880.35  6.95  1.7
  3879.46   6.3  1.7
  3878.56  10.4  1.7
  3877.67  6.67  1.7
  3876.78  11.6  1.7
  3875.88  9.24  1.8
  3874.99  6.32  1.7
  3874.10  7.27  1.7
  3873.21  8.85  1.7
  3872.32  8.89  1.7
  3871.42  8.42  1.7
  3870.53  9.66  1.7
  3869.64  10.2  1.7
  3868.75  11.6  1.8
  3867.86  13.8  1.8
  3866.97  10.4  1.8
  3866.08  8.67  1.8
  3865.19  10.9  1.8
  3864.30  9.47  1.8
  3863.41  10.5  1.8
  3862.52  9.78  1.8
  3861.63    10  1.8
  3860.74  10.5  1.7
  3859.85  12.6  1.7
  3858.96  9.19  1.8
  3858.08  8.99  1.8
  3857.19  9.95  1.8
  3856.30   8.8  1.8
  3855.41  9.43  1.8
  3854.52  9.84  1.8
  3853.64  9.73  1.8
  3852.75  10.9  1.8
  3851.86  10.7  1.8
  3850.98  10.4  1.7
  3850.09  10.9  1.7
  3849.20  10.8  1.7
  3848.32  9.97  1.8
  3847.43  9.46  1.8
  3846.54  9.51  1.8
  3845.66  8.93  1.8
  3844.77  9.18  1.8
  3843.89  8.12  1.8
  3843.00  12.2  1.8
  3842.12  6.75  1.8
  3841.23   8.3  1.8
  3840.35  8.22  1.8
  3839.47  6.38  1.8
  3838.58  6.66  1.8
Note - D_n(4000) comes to 1.67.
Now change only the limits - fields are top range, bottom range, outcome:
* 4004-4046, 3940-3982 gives 1.58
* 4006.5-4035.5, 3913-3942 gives 1.89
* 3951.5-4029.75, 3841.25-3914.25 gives 1.36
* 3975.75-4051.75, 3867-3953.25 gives 1.62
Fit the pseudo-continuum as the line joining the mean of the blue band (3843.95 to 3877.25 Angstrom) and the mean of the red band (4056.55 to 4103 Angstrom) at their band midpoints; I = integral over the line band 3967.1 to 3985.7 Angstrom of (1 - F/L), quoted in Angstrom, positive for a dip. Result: 4.05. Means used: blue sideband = 9.85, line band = 9.54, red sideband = 14.2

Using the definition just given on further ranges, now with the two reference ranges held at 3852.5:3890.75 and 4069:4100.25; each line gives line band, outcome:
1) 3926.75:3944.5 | 7.1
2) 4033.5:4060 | -2.4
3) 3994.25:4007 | -2.6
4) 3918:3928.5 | 1.2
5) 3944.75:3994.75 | 3.4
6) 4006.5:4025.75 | -3.7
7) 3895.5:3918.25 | -3.5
